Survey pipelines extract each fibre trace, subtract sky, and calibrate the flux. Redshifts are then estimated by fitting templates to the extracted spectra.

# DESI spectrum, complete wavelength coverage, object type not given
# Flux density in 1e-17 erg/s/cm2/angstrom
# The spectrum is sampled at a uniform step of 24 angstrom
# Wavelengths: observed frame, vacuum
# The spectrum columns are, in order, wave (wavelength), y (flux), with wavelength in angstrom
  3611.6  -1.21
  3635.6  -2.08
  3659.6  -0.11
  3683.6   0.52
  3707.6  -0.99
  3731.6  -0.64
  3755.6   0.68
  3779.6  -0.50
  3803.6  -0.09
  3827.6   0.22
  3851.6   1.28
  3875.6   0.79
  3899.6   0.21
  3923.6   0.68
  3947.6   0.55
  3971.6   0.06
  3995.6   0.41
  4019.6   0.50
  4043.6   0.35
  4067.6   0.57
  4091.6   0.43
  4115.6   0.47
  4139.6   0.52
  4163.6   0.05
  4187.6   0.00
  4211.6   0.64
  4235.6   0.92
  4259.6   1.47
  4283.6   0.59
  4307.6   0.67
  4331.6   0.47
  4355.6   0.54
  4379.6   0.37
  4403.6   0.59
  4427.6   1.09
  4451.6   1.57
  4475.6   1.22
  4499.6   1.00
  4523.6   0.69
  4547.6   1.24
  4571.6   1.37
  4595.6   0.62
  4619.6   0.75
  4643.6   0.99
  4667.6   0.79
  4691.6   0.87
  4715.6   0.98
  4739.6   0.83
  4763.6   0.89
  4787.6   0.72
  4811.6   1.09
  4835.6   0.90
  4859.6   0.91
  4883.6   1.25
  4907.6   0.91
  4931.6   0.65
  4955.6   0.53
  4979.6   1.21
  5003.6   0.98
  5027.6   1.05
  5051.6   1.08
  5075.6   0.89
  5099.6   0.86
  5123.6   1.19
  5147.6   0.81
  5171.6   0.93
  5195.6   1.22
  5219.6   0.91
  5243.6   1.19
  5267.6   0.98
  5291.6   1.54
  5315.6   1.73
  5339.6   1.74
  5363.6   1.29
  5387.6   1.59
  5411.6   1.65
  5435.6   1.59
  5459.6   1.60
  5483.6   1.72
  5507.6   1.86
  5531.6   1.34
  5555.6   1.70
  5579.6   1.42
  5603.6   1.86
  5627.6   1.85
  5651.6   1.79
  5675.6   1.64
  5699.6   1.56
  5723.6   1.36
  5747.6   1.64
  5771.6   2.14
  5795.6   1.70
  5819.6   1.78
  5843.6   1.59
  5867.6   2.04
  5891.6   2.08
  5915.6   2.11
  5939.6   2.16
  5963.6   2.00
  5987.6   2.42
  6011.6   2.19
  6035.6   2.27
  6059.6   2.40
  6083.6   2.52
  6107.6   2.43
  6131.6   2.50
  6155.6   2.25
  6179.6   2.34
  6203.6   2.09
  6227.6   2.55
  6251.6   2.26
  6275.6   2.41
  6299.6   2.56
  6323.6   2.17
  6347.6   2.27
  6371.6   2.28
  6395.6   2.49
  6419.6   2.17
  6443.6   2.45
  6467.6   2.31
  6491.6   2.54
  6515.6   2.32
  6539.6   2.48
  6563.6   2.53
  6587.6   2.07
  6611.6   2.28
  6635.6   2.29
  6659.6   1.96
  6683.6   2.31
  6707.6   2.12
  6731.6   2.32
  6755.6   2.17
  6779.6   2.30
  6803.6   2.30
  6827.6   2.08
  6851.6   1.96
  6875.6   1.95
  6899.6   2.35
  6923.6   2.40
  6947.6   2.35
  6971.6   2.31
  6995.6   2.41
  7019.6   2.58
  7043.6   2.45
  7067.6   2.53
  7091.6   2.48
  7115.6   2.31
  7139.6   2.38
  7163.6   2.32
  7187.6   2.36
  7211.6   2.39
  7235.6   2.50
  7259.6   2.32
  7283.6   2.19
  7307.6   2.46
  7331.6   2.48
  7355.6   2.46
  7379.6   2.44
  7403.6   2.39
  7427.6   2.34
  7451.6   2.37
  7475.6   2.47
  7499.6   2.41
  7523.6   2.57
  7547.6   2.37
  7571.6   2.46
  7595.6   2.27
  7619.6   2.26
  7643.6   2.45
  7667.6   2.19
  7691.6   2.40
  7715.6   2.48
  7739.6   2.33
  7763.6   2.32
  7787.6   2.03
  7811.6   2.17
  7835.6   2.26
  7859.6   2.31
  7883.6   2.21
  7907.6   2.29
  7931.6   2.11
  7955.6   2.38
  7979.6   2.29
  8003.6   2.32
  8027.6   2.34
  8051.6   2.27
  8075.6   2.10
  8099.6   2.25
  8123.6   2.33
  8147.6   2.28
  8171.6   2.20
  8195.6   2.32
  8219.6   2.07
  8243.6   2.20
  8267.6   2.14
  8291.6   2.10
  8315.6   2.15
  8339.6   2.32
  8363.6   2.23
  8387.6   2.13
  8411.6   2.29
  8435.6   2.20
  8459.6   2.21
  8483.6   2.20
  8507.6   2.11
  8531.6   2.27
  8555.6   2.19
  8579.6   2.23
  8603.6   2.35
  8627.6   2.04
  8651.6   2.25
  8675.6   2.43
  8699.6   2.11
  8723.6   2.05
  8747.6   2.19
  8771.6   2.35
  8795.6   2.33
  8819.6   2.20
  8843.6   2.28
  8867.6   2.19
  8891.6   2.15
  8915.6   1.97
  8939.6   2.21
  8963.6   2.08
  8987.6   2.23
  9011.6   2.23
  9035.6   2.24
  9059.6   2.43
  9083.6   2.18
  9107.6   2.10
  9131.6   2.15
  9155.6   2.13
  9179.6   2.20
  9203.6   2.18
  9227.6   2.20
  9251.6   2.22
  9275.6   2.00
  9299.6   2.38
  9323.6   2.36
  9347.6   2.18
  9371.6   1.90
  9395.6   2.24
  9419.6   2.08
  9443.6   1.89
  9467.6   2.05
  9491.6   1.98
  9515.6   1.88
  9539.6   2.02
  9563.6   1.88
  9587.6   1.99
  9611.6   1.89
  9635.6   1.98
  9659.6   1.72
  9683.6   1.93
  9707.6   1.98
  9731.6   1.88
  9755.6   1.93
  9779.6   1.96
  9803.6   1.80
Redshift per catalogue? 0.327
